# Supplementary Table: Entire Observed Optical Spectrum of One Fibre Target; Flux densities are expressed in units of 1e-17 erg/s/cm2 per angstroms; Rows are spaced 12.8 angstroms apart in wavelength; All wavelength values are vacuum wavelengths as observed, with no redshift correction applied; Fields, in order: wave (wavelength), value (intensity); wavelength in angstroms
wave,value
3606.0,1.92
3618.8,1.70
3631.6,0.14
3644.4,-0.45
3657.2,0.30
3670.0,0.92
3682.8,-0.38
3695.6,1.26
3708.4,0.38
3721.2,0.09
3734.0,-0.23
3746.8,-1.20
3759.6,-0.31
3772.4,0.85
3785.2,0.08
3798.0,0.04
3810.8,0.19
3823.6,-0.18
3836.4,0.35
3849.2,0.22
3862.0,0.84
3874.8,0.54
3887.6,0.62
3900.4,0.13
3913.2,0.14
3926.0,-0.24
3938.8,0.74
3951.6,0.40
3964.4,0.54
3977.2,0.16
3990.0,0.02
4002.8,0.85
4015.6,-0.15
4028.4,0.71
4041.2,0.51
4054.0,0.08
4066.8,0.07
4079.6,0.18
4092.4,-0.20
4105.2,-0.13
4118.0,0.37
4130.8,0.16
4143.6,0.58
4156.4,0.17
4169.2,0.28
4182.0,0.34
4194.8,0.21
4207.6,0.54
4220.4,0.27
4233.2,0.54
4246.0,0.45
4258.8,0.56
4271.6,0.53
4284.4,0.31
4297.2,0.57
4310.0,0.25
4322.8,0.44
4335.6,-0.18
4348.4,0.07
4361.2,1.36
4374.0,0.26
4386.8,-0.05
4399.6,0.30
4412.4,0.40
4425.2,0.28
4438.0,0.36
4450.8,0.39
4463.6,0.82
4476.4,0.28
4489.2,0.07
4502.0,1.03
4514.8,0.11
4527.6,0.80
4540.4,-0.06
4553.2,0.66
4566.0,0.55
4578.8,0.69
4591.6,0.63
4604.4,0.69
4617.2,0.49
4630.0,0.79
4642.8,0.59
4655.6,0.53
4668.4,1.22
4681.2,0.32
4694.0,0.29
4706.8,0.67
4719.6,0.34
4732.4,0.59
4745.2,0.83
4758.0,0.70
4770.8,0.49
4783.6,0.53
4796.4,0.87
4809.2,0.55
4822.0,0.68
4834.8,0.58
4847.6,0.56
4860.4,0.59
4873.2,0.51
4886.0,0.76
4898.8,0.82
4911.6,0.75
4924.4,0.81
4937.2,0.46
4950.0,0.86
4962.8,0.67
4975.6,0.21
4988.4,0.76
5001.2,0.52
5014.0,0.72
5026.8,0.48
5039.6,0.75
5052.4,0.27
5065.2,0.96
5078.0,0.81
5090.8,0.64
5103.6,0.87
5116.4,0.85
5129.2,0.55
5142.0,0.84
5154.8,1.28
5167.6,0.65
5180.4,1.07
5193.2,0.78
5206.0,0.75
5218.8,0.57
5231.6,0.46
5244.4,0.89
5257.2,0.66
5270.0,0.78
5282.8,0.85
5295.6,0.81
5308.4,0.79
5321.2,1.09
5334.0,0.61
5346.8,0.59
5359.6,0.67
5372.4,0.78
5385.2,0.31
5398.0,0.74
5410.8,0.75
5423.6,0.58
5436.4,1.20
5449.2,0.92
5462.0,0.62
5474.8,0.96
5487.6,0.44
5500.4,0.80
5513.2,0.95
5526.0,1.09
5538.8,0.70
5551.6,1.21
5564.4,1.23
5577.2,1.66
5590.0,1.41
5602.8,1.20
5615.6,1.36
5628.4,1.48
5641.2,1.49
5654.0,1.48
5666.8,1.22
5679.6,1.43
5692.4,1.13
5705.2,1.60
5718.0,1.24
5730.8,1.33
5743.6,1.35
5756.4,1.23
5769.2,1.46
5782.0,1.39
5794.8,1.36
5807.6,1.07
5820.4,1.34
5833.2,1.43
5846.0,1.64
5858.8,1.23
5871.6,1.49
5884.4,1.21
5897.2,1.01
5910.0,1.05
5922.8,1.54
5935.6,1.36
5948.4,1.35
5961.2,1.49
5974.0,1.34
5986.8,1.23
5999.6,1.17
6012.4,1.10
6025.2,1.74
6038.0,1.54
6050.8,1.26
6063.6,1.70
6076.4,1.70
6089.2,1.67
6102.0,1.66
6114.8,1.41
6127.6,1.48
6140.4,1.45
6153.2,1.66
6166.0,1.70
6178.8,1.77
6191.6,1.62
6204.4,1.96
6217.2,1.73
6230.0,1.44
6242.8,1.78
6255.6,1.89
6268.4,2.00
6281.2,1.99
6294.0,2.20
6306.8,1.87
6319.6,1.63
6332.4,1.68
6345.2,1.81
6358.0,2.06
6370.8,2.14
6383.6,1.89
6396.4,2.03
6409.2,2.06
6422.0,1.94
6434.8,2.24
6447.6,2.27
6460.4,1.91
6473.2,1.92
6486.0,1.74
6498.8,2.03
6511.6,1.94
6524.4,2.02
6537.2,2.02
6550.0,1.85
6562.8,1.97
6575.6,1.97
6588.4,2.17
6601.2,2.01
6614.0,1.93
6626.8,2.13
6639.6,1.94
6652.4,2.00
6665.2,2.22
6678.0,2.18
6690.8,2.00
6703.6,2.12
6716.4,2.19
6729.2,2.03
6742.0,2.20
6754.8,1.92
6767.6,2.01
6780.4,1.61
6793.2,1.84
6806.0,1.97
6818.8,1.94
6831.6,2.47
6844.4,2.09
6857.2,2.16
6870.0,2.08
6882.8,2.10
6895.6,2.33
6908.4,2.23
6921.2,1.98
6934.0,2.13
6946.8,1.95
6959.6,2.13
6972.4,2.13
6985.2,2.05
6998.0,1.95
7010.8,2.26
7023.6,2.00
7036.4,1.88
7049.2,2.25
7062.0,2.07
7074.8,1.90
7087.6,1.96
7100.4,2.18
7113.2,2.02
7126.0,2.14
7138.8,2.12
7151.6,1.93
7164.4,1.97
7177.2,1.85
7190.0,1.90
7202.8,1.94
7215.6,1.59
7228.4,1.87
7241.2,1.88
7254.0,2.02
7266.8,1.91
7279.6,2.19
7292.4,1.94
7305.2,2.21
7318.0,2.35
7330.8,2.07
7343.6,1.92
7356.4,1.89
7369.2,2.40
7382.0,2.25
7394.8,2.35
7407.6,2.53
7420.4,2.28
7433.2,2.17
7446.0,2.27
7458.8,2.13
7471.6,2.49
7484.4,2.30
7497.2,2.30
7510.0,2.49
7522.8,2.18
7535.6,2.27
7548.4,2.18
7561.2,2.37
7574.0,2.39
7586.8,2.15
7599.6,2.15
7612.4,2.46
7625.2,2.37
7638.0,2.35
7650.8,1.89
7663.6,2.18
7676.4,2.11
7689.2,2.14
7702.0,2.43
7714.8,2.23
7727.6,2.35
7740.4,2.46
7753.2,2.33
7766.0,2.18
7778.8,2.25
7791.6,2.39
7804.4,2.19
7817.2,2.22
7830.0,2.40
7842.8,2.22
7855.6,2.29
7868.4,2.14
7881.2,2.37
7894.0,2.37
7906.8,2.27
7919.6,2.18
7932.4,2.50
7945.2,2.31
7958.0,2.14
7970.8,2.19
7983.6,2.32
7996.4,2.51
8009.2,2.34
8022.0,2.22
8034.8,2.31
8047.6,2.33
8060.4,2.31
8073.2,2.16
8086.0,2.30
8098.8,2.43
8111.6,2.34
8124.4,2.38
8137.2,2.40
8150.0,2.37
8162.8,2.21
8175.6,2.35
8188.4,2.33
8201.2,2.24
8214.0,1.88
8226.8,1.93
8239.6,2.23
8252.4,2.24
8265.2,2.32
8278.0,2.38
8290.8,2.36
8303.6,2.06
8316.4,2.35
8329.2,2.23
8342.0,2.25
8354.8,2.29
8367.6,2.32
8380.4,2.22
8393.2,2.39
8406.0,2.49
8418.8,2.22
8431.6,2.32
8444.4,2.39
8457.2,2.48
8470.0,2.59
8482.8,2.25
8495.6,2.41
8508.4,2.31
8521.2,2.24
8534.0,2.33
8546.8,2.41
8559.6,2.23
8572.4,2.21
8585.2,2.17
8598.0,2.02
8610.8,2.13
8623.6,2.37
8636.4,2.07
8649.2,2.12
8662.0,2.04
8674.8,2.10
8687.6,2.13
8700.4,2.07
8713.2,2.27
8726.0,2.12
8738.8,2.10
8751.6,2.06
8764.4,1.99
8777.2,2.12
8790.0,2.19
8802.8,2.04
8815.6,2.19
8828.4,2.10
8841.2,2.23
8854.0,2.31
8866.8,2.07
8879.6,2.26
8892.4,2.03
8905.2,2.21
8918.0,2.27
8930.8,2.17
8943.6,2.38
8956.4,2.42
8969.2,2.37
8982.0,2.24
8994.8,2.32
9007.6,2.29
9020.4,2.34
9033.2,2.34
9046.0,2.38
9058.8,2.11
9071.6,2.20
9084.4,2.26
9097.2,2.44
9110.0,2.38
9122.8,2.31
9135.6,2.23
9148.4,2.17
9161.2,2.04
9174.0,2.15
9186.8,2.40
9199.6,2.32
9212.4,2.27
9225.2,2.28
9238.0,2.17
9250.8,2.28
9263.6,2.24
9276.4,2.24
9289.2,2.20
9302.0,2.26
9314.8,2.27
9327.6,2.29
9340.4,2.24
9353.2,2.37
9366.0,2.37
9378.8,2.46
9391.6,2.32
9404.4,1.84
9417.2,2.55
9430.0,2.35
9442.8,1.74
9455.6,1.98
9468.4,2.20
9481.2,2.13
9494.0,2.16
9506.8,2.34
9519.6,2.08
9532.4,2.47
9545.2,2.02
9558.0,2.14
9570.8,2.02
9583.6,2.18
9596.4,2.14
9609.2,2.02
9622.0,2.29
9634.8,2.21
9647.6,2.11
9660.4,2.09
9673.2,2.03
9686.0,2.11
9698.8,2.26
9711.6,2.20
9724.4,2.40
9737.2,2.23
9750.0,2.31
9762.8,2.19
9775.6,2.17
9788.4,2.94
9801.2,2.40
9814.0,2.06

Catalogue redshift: 0.395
